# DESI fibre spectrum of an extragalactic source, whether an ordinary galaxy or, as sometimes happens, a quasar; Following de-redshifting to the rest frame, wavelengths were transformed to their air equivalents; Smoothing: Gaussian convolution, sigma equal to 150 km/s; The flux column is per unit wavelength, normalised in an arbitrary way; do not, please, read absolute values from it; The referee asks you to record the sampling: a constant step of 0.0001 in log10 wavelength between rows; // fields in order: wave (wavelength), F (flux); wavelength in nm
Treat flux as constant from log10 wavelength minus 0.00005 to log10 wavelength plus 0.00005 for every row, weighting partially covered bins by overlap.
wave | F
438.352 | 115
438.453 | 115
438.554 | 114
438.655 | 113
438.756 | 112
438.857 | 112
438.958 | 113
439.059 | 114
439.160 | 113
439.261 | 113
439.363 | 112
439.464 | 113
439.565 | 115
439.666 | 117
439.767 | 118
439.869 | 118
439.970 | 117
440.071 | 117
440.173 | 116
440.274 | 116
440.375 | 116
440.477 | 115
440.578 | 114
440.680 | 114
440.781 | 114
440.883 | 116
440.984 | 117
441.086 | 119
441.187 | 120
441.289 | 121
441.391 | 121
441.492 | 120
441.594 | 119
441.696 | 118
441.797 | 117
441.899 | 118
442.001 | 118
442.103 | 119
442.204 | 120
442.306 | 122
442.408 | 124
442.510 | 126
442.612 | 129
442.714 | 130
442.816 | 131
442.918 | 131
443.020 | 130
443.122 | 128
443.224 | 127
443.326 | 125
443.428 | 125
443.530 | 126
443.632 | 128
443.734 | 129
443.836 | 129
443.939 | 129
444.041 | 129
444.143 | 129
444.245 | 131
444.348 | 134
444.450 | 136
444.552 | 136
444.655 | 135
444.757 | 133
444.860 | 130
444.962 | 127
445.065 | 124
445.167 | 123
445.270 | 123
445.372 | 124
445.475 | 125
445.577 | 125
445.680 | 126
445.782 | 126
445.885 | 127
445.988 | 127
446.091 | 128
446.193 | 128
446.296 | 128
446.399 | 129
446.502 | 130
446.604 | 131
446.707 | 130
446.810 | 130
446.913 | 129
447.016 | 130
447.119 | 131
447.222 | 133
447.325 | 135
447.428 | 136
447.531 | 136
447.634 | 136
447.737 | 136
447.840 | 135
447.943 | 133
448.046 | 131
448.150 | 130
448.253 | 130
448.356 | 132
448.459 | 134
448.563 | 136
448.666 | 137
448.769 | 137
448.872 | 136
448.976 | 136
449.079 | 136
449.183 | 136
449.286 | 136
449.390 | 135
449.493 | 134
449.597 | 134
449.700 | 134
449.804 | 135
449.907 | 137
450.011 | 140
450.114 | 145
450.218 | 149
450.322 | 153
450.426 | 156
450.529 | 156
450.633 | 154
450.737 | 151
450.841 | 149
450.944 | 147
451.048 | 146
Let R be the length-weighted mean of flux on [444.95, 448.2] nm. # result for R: 129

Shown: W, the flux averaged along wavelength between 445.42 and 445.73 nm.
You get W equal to 125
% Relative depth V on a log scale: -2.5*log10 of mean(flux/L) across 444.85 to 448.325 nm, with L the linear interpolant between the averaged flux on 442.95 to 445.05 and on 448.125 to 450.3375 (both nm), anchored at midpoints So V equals 0.031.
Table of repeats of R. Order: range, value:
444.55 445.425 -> 128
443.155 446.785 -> 128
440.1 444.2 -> 122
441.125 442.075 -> 119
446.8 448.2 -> 133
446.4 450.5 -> 136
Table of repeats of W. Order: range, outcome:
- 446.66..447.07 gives 130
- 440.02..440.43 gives 116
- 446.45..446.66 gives 131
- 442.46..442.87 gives 129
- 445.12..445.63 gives 124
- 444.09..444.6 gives 133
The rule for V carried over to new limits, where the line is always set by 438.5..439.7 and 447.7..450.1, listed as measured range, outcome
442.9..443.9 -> -0.042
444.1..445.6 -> -0.026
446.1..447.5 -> -0.004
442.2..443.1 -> -0.053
